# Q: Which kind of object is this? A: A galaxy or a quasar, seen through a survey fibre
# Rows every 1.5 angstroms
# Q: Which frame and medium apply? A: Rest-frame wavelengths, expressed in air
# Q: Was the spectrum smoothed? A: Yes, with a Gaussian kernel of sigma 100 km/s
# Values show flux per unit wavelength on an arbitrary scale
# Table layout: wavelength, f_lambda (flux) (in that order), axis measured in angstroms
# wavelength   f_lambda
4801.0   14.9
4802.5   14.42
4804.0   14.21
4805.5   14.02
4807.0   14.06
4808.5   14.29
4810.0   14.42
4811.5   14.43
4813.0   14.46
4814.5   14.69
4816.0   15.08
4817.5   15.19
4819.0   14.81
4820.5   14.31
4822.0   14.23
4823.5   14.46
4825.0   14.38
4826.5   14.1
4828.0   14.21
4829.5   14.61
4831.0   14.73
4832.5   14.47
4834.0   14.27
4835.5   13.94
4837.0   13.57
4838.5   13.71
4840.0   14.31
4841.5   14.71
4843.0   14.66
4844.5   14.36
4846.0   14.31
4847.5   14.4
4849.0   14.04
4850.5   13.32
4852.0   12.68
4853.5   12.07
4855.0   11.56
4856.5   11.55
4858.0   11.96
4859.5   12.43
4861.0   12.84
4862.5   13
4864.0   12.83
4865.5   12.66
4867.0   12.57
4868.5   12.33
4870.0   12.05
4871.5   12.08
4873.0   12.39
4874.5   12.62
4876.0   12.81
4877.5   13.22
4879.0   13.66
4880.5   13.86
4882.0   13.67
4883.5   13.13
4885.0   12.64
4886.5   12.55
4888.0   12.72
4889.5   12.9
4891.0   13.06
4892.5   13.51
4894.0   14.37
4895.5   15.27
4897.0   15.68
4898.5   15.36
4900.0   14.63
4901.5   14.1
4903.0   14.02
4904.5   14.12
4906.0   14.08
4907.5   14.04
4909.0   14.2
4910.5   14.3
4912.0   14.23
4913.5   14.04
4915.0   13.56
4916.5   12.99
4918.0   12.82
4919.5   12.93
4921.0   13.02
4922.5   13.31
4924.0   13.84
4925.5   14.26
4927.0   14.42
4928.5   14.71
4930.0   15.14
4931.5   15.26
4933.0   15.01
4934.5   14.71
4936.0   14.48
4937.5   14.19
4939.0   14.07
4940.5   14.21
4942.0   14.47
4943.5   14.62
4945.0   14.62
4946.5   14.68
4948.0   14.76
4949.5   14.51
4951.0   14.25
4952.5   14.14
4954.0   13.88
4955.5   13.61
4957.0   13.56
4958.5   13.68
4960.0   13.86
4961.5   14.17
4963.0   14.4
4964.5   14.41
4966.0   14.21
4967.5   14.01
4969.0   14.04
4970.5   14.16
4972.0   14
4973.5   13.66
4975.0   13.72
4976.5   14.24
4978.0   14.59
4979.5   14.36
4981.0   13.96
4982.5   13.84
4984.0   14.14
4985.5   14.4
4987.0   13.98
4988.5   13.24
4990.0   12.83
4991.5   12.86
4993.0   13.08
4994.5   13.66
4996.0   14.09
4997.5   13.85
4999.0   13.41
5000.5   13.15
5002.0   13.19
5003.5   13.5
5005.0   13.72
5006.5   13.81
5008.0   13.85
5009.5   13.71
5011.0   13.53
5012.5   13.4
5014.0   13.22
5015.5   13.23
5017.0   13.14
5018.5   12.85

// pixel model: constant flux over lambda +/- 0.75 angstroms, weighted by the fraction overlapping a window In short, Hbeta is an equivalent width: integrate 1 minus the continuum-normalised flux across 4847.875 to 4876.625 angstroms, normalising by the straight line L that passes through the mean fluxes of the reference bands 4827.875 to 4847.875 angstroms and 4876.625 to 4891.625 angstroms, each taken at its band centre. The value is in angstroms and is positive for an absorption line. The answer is 2.42 angstroms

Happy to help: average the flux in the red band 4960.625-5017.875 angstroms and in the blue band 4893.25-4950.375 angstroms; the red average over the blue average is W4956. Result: 1.0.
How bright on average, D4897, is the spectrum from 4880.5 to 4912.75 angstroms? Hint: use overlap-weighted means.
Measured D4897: 13.9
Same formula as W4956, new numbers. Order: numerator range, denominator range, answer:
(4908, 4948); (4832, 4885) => 1.07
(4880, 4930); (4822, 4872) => 1.03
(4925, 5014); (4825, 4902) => 1.04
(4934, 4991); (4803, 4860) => 1.01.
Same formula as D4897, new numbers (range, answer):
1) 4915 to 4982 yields 14.1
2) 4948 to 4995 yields 13.9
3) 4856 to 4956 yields 13.7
